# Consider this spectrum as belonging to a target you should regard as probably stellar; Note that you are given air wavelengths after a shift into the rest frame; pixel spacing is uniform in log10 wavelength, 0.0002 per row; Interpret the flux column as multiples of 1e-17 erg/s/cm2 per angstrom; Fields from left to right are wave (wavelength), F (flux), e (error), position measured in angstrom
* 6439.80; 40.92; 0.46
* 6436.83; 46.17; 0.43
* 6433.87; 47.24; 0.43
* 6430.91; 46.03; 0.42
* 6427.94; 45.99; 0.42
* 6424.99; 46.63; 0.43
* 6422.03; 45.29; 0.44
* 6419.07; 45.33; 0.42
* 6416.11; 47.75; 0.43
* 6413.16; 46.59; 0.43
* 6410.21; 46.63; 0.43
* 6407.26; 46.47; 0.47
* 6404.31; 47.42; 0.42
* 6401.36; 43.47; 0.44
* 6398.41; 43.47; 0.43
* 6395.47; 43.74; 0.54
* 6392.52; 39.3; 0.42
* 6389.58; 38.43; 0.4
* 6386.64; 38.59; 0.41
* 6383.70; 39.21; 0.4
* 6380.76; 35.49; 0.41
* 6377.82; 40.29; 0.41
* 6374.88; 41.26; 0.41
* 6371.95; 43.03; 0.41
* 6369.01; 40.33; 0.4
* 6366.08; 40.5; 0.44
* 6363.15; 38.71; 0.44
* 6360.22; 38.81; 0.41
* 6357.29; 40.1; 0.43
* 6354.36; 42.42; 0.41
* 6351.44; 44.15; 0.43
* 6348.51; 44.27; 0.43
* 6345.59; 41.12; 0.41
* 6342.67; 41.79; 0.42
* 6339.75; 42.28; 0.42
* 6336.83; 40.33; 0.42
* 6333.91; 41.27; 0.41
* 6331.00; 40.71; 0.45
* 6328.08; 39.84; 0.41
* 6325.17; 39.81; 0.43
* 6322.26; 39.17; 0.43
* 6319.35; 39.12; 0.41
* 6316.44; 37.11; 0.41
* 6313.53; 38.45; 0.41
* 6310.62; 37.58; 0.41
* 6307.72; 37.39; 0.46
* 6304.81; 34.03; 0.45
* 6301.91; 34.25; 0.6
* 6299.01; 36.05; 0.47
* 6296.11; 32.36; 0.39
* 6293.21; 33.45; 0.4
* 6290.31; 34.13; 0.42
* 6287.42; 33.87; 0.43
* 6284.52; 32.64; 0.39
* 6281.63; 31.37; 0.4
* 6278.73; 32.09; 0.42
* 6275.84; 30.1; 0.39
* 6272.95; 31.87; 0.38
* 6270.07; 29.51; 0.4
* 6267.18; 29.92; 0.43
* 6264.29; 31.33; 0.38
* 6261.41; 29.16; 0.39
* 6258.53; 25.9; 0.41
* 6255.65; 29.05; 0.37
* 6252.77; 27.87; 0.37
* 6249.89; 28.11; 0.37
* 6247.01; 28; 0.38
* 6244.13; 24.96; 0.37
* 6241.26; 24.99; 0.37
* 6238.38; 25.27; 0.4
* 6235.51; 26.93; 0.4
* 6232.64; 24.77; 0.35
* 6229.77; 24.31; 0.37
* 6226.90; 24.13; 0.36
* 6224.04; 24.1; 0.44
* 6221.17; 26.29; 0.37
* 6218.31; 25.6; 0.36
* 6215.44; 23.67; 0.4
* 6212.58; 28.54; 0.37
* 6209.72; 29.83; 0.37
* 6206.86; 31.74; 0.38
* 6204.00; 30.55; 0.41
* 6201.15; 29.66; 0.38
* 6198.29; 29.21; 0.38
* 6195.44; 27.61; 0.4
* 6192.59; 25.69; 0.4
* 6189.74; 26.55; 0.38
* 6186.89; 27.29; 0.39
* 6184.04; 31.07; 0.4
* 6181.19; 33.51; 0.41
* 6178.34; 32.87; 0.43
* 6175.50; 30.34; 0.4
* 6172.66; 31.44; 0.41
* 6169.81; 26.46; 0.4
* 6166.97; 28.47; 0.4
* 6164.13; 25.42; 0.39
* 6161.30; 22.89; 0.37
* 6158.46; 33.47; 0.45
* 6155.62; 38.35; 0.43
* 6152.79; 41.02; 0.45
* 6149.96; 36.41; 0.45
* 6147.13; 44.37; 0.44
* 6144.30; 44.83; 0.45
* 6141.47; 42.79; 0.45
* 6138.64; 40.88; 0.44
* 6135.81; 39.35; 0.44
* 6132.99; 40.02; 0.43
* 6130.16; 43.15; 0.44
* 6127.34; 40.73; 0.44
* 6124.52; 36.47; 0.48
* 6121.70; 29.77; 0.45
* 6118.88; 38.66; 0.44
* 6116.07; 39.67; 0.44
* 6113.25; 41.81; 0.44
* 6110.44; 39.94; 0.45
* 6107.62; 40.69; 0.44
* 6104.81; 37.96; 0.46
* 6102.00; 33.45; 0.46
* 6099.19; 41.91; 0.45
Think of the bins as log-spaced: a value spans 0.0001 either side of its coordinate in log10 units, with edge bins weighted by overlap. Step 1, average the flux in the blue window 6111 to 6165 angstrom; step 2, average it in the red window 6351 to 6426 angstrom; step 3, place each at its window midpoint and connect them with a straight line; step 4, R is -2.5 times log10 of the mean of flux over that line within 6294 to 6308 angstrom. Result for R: 0.18 mag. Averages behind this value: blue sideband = 38.1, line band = 34.5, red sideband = 42.4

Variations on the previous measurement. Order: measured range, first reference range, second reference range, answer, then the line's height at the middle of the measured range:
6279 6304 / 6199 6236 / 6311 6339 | 0.07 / 35.6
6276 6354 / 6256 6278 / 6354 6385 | -0.09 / 34.5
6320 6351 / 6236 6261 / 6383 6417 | -0.13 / 36.4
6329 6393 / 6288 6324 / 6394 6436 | 0.01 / 41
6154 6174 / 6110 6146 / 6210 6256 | 0.19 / 35.1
